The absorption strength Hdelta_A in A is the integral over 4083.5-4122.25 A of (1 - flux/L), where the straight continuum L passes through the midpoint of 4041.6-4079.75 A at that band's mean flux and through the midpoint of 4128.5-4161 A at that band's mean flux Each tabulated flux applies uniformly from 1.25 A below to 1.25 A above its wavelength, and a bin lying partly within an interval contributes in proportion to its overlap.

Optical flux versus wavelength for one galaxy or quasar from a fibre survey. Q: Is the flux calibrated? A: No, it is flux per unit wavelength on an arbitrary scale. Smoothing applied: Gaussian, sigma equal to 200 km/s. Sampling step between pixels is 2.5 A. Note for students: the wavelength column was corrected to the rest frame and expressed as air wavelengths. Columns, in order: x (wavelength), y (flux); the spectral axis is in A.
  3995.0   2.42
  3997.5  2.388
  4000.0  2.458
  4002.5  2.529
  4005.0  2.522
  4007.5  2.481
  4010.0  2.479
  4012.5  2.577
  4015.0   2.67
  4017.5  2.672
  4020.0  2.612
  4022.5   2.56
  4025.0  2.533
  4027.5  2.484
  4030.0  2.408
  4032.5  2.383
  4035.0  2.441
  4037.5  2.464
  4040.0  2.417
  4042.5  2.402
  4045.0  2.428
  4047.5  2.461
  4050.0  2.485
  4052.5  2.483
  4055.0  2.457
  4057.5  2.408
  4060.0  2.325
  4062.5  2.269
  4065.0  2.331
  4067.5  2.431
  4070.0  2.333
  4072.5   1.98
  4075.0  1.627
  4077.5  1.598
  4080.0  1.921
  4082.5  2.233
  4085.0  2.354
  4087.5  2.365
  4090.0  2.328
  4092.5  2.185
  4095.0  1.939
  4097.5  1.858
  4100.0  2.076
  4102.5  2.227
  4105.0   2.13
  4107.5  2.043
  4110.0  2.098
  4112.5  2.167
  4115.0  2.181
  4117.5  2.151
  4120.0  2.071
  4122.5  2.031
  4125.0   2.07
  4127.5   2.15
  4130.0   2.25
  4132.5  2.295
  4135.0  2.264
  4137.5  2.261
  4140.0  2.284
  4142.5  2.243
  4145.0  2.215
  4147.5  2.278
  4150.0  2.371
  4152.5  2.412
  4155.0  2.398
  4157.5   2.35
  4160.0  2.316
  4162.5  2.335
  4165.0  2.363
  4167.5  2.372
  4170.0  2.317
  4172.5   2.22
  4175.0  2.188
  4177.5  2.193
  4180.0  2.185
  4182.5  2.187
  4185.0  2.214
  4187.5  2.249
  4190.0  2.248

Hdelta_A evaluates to 2.3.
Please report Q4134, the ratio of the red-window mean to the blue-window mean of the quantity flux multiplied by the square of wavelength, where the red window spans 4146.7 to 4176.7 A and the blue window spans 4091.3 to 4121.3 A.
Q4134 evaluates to 1.14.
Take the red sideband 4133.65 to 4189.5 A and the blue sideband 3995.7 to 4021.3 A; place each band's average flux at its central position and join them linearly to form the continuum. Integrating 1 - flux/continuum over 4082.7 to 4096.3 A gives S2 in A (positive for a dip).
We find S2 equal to 1.0 A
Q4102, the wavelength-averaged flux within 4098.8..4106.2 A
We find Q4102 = 2.14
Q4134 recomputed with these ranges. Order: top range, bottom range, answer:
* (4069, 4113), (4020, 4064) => 0.87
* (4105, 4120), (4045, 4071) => 0.91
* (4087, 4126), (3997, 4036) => 0.88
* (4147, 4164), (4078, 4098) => 1.14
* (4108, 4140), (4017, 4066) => 0.92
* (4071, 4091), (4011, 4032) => 0.83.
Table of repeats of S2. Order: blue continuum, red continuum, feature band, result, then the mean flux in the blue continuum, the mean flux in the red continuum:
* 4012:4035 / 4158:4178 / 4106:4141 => 3.0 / 2.54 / 2.29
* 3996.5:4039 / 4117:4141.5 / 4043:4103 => 3.5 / 2.51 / 2.18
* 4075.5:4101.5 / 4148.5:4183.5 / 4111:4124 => 0.2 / 2.07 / 2.3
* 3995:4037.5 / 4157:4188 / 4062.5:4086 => 3.1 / 2.51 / 2.27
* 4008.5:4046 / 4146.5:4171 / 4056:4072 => 0.8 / 2.5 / 2.35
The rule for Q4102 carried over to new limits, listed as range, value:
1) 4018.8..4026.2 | 2.57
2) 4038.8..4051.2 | 2.44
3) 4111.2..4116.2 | 2.17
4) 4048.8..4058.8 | 2.46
